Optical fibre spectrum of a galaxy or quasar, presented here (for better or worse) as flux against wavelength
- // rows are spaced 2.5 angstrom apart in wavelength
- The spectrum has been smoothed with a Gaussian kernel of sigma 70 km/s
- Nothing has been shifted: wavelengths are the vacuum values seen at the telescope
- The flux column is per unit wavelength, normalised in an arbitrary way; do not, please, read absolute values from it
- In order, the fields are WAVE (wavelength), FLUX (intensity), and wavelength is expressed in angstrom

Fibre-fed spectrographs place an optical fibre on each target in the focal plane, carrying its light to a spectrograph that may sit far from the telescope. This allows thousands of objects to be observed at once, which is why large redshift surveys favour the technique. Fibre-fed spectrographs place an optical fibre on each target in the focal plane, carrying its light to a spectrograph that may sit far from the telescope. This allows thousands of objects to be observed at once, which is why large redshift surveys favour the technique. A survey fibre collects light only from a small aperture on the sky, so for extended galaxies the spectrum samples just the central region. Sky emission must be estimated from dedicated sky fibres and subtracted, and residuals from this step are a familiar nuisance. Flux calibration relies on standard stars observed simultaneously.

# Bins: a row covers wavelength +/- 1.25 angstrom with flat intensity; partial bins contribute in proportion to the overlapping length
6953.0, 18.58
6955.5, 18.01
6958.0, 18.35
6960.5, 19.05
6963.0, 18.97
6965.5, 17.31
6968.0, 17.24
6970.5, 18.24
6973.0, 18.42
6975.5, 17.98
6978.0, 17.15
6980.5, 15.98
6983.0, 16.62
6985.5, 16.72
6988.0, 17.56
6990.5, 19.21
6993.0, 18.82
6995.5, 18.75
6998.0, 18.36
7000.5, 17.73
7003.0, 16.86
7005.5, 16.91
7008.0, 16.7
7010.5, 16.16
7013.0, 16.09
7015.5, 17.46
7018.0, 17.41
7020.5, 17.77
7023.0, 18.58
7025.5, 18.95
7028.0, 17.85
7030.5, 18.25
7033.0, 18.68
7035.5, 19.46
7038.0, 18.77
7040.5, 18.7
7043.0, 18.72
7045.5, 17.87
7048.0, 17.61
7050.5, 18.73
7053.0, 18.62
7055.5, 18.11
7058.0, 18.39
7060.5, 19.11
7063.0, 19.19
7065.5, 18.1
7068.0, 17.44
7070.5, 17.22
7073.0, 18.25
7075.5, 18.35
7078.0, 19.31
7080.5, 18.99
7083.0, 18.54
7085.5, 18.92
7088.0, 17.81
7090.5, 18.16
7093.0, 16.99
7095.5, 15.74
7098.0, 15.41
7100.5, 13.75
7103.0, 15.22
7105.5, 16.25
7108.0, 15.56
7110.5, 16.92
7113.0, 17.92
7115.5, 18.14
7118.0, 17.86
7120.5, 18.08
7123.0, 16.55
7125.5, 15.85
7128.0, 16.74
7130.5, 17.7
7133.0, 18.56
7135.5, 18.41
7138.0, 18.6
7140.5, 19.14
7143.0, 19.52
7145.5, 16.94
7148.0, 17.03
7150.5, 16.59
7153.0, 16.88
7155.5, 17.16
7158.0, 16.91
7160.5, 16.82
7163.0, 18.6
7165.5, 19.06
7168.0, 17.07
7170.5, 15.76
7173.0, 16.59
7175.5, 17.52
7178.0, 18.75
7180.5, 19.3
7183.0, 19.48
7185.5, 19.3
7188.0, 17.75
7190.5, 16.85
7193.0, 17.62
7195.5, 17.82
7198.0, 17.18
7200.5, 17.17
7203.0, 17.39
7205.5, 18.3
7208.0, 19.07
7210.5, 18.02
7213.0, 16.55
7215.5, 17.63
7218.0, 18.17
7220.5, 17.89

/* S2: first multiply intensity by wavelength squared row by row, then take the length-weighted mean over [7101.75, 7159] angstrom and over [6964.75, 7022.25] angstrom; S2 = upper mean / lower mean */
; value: 1.03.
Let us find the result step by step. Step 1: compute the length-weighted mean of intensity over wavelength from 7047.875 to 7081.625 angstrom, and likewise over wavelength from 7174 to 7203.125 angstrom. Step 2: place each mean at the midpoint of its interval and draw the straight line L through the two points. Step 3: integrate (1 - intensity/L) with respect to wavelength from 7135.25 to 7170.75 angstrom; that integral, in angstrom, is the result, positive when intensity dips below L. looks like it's 0.9 angstrom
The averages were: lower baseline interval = 18.4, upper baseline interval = 18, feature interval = 17.7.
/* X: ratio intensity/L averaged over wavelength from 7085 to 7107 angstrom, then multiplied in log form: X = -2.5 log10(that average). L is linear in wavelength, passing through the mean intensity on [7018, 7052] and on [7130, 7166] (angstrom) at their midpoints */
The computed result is 0.11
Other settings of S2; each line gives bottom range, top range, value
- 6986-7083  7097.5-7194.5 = 0.99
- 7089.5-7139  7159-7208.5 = 1.08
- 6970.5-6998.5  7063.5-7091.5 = 1.06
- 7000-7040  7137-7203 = 1.04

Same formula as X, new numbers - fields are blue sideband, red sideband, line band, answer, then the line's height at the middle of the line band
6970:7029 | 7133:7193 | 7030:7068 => -0.05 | 17.7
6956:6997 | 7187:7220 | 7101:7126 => 0.06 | 17.8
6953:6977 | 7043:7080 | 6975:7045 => 0.03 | 18.3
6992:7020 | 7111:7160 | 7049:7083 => -0.06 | 17.5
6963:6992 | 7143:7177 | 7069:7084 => -0.06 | 17.4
